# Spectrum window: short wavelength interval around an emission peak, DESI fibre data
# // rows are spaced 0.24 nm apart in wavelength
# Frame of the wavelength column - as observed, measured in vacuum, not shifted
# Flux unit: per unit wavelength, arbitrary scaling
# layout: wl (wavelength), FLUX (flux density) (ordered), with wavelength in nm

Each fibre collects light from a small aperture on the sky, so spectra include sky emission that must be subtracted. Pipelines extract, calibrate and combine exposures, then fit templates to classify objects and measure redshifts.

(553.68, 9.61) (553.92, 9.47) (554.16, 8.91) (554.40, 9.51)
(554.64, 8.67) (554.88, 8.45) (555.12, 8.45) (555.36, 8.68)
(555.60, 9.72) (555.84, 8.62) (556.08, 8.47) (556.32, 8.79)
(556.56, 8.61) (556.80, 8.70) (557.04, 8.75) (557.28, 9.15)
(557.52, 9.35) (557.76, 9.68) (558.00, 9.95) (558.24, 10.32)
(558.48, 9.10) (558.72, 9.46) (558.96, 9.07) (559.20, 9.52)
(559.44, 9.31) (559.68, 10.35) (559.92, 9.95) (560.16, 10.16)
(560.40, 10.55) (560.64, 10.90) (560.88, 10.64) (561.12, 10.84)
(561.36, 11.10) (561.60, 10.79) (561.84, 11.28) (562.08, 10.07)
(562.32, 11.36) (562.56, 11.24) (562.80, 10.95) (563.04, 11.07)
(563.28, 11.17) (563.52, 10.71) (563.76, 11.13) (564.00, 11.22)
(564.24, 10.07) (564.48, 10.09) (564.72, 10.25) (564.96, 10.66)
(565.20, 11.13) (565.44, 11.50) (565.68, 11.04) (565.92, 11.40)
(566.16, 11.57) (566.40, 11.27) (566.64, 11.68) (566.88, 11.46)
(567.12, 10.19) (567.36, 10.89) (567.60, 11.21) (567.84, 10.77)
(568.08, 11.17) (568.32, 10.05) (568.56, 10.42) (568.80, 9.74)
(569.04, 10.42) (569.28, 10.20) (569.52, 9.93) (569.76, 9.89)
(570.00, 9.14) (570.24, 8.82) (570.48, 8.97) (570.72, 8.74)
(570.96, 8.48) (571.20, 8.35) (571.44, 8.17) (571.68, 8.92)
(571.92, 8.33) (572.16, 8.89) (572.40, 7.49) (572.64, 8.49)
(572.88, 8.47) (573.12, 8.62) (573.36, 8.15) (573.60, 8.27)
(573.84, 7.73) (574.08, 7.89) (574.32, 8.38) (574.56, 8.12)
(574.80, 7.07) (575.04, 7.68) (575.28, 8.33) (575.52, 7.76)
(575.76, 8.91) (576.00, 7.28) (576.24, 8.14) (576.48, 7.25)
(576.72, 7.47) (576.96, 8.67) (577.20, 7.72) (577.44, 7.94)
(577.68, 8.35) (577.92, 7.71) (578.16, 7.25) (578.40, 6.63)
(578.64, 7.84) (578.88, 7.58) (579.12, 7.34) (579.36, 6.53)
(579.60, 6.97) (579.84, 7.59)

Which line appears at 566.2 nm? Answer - C III]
